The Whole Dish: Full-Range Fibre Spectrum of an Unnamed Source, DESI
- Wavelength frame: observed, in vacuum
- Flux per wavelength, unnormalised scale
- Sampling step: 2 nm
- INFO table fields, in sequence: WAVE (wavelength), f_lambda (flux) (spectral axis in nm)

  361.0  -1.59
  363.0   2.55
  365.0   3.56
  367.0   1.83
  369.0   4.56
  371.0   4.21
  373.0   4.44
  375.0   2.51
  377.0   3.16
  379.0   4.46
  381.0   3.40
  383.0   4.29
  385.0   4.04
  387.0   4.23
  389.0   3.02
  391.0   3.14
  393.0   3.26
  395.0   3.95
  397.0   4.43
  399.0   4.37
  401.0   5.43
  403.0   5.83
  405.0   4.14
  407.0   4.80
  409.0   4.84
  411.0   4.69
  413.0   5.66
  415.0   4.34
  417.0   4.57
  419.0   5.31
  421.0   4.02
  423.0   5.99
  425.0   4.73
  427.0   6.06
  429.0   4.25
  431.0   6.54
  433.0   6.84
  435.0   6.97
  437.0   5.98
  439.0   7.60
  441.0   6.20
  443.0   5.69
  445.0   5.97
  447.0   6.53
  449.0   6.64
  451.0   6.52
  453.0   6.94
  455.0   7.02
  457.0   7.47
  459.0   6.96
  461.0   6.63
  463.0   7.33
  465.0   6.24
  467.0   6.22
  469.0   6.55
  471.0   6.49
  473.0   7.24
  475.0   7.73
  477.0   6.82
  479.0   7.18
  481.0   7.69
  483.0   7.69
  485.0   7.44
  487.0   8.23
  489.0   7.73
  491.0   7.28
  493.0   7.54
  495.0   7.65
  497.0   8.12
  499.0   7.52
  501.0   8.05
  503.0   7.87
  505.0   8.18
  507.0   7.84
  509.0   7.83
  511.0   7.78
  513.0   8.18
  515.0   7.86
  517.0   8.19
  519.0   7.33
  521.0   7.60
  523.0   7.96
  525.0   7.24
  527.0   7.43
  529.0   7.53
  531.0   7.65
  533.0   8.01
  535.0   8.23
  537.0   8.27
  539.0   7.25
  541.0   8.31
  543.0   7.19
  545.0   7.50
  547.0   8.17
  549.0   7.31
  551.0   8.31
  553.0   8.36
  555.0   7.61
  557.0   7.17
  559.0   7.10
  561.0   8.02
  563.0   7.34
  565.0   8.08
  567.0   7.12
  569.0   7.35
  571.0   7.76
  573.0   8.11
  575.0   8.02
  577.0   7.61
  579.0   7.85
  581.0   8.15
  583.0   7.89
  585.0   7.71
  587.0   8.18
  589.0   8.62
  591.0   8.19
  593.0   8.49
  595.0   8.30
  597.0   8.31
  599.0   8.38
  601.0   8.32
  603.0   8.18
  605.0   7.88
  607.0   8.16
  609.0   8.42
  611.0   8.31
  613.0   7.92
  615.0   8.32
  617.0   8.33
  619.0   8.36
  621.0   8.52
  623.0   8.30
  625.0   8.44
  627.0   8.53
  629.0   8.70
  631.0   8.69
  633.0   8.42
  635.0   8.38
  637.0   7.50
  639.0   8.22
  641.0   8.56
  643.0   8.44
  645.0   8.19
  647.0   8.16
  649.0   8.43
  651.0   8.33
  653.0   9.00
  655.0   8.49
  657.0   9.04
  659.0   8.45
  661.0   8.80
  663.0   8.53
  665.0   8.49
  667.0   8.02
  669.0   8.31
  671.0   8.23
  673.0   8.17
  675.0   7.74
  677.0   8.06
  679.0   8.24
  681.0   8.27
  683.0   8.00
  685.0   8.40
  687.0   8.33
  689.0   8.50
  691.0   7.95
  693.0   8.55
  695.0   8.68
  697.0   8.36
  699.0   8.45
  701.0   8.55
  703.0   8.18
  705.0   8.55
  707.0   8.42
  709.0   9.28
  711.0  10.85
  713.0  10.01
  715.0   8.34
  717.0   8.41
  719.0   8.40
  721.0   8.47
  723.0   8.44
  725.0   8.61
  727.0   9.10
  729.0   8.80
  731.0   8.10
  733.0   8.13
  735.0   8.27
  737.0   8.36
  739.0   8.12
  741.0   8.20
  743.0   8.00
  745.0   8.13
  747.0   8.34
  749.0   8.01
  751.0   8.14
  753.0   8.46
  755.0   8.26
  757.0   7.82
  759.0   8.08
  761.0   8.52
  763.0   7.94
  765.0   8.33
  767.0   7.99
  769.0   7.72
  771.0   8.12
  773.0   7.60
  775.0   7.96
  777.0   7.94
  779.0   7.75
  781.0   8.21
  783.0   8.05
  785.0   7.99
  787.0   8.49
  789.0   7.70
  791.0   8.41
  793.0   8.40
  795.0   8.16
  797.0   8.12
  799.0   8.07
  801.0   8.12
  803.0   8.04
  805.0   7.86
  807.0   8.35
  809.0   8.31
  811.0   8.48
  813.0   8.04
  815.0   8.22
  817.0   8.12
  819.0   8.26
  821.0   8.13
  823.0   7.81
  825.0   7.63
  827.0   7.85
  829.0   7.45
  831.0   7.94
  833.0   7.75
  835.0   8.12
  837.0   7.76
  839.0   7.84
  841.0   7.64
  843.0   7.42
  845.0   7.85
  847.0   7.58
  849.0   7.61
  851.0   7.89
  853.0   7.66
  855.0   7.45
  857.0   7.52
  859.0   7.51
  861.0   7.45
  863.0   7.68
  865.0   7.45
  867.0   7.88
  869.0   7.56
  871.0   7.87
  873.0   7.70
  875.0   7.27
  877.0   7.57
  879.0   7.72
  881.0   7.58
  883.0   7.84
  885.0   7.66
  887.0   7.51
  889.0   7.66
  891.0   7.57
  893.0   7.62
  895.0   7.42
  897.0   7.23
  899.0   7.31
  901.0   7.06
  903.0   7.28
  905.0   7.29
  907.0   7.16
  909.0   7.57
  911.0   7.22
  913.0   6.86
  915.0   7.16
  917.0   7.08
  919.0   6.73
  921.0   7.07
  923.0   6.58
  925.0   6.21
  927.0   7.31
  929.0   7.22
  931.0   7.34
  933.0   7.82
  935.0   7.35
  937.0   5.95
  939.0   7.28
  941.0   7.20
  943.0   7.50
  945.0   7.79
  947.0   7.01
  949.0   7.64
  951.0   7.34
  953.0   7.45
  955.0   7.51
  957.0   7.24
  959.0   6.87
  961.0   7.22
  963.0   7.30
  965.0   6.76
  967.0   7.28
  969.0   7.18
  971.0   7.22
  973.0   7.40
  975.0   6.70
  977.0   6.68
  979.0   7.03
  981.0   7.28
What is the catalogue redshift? 0.08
